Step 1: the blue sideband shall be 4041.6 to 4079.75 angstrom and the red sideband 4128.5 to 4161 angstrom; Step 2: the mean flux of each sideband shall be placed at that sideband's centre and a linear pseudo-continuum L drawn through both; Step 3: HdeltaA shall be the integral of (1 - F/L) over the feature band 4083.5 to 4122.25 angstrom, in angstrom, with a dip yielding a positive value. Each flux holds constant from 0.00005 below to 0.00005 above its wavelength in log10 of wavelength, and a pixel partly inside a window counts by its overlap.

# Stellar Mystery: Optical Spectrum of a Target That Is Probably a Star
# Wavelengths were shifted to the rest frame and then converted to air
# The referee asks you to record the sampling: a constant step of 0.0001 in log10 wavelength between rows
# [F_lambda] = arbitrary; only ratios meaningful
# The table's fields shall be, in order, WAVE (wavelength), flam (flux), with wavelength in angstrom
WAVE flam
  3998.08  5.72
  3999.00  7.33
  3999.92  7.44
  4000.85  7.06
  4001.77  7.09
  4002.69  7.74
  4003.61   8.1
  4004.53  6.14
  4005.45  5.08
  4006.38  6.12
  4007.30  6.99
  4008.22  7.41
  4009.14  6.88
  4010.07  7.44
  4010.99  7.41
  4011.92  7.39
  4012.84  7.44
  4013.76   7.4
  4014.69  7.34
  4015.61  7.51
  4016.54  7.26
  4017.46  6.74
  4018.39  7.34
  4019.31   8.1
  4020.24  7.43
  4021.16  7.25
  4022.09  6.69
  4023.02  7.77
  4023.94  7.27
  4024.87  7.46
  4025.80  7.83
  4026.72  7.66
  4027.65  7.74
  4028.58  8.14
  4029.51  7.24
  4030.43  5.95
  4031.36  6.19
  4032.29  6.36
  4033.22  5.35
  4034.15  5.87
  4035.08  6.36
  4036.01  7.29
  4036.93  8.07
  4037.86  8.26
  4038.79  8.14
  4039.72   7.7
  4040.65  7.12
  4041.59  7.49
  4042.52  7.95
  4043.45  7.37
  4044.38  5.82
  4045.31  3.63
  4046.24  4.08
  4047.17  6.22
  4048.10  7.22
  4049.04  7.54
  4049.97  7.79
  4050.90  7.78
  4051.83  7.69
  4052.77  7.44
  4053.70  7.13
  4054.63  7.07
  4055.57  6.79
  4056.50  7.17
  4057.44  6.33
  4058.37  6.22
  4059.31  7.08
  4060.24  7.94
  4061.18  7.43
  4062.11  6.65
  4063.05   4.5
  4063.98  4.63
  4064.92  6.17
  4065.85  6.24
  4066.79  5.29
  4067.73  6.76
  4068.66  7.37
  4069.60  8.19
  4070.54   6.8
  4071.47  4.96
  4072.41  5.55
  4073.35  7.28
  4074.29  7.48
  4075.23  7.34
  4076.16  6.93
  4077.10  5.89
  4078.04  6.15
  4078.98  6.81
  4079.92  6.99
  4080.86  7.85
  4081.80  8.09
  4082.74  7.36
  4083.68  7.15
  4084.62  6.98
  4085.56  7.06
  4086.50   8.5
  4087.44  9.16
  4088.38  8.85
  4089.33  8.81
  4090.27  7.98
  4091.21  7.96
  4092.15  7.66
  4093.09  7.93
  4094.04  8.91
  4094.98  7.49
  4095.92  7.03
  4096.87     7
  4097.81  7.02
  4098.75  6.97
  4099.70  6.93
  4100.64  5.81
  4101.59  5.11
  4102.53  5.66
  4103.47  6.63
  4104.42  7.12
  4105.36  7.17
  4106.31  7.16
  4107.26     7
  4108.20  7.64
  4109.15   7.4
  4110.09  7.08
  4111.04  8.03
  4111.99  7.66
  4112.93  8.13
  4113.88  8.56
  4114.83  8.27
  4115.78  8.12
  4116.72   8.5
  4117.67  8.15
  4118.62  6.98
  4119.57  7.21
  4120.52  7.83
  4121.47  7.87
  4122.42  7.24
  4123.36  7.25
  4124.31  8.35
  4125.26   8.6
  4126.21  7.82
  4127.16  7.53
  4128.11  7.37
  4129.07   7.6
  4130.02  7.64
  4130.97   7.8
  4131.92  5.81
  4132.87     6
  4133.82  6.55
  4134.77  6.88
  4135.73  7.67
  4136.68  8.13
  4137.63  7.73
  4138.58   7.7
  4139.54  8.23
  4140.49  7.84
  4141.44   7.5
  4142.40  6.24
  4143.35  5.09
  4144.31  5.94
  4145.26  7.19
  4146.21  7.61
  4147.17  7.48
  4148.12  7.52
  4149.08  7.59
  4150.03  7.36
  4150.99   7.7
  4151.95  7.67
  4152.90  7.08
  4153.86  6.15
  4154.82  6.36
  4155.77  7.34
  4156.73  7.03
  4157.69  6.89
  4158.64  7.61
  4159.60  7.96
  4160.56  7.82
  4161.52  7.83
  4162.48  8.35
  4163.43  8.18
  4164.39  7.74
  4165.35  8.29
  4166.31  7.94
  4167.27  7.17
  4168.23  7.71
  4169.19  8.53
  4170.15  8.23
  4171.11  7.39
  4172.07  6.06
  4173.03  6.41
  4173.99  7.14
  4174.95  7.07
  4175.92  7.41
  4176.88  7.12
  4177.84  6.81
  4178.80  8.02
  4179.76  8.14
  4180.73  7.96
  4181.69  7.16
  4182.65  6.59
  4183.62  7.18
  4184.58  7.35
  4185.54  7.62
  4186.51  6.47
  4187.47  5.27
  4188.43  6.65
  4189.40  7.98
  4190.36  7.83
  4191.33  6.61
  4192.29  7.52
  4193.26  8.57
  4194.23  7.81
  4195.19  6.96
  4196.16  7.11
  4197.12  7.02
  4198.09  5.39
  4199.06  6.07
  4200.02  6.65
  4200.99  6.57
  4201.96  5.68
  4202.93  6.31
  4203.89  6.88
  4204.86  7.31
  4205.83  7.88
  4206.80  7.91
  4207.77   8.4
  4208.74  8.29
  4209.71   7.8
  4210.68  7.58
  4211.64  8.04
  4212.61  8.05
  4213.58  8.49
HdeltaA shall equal -3.4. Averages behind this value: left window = 6.63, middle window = 7.52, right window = 7.2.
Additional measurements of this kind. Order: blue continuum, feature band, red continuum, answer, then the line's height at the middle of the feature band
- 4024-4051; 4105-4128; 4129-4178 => -1.7 angstrom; 7.19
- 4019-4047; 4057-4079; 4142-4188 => 1.7 angstrom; 7.05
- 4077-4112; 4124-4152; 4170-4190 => -0.4 angstrom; 7.23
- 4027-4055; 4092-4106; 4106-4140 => 0.9 angstrom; 7.4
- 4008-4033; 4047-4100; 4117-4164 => 1.4 angstrom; 7.31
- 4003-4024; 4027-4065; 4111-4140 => 2.5 angstrom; 7.3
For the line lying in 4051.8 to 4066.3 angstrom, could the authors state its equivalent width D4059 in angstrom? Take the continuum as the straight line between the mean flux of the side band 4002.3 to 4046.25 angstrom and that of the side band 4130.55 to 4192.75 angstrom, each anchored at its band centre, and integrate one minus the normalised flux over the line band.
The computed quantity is 1.0 angstrom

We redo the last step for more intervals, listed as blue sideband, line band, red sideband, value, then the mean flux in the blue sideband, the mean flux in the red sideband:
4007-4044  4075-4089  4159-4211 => -0.3 angstrom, 7.26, 7.33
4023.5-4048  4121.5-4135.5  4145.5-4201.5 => -0.4 angstrom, 6.87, 7.29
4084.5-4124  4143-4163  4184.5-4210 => 0.2 angstrom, 7.53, 7.1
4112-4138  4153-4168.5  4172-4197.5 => -0.3 angstrom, 7.62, 7.2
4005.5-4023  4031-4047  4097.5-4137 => 1.3 angstrom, 7.19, 7.34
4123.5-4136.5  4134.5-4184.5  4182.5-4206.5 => -1.5 angstrom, 7.37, 6.94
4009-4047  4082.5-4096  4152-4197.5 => -1.5 angstrom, 7.06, 7.35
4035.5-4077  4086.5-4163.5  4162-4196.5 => -3.2 angstrom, 6.81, 7.4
